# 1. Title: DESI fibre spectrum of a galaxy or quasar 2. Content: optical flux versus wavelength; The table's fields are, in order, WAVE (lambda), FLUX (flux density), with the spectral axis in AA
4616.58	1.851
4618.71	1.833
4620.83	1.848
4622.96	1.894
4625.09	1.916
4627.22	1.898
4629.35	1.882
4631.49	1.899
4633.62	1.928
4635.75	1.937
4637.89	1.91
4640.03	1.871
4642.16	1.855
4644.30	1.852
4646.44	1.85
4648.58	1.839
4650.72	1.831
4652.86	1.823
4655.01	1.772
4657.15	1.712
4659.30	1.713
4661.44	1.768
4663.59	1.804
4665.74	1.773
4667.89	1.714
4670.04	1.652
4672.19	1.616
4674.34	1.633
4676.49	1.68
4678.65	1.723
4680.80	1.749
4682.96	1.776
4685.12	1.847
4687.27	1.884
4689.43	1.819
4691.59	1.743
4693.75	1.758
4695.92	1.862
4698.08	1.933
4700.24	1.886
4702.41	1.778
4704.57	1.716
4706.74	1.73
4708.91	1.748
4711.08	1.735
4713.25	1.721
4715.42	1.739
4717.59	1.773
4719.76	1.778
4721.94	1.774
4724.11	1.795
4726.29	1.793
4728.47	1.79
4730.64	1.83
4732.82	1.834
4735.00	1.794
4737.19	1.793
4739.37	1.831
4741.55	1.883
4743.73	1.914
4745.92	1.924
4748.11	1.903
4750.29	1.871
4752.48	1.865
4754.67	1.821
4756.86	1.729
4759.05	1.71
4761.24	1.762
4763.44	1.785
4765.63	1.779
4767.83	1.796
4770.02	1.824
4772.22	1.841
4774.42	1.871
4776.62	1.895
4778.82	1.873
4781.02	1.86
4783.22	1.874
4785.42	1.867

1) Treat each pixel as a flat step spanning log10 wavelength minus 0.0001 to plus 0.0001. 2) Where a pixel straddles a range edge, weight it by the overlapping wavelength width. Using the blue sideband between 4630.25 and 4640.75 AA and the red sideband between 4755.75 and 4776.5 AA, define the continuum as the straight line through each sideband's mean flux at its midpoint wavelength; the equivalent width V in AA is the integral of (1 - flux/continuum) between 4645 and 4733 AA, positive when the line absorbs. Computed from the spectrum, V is 4.17 AA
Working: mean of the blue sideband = 1.91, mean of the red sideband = 1.79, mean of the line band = 1.77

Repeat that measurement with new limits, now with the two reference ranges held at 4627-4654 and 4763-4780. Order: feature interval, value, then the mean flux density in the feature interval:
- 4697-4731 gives 1.3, 1.78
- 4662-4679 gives 1.5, 1.7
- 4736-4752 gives -0.3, 1.87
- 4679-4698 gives 0.5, 1.81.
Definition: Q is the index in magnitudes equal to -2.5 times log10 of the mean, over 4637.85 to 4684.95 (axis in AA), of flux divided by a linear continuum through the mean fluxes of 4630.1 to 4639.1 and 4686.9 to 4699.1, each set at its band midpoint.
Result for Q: 0.065 mag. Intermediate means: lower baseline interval 1.91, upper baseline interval 1.83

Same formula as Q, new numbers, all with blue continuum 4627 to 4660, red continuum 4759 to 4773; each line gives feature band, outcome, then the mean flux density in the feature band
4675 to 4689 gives 0.03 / 1.77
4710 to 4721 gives 0.04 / 1.75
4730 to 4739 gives 0.00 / 1.81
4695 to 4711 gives 0.01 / 1.8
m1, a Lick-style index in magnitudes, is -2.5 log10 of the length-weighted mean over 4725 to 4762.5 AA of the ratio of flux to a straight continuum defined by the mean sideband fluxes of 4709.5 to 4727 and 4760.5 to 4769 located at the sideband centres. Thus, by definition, -0.03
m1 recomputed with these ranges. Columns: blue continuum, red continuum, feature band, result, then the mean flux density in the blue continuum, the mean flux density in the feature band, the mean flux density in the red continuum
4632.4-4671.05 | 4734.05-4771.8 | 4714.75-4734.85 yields 0.017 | 1.81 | 1.79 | 1.82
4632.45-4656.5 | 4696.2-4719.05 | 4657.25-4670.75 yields 0.059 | 1.86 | 1.74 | 1.78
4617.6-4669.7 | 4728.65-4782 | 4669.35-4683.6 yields 0.090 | 1.84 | 1.69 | 1.83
